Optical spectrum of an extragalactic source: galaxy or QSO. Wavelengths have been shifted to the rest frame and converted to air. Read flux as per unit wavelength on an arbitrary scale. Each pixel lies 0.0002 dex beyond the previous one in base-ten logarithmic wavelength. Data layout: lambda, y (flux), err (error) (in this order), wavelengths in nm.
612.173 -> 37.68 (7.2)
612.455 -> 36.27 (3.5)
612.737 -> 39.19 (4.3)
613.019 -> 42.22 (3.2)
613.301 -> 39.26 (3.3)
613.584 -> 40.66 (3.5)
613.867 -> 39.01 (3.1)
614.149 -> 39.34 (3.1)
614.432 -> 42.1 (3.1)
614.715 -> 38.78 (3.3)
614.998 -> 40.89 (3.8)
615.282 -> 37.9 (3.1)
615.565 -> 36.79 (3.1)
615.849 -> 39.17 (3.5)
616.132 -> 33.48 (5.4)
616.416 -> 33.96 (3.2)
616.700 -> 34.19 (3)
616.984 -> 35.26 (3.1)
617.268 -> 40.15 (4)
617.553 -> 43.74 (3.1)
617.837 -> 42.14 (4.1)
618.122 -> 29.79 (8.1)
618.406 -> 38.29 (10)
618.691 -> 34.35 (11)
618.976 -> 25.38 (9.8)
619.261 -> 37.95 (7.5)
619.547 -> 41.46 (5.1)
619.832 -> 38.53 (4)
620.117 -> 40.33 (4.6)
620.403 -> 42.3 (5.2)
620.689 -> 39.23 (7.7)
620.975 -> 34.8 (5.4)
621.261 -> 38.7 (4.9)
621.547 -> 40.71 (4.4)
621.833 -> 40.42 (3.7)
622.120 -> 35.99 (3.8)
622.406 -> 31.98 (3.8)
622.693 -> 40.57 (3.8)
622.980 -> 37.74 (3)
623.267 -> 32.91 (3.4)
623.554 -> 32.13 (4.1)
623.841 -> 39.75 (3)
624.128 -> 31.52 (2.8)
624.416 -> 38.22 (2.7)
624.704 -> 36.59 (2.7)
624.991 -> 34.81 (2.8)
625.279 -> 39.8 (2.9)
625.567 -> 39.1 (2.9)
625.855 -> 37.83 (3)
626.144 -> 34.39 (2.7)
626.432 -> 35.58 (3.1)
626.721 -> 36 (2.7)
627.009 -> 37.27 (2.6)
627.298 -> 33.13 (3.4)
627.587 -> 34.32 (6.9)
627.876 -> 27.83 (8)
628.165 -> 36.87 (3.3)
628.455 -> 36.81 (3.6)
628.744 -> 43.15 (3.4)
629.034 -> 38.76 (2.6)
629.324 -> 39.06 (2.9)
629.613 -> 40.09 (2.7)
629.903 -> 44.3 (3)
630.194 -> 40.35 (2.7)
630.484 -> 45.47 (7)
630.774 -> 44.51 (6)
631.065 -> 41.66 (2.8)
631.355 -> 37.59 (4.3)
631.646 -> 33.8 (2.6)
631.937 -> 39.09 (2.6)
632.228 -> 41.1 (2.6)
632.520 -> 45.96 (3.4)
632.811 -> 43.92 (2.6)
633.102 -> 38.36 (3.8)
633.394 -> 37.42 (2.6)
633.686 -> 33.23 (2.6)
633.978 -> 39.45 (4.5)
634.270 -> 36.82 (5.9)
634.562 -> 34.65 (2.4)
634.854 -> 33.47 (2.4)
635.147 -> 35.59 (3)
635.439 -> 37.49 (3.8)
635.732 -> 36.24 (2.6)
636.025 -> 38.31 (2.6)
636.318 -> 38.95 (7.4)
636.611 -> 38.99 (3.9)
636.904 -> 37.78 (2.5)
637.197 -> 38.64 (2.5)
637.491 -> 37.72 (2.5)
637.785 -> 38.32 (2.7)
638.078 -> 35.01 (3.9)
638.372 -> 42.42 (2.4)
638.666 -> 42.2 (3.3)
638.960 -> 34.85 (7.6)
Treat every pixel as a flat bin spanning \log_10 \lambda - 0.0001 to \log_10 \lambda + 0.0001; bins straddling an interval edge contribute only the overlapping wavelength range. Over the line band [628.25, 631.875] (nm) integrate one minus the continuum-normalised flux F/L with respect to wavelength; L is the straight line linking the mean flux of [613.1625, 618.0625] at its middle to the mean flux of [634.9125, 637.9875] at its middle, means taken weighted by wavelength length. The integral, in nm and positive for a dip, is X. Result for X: -0.237 nm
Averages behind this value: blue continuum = 38.5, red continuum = 37.6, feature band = 40.4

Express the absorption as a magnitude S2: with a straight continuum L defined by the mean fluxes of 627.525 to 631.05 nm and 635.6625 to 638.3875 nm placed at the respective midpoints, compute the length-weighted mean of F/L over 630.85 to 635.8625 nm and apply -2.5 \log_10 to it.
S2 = 0.02 mag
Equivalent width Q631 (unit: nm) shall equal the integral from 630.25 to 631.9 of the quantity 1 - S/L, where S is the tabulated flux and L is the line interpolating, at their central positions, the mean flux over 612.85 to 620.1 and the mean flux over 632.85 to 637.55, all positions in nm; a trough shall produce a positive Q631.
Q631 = -0.139 nm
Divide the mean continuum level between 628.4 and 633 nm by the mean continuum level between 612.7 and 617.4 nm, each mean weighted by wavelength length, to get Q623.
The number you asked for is 1.07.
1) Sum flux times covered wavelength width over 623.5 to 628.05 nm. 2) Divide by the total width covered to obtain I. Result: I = 35.6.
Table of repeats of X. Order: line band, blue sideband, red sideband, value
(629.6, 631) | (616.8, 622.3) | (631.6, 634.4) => -0.15 nm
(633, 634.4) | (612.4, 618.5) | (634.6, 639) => 0.03 nm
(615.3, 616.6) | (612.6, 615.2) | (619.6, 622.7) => 0.12 nm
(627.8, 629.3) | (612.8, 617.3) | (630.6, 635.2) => 0.05 nm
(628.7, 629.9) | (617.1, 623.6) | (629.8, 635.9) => -0.06 nm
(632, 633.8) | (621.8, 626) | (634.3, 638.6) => -0.14 nm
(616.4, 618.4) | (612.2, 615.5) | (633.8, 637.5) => 0.09 nm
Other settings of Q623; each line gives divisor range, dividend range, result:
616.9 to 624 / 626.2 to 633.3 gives 1.04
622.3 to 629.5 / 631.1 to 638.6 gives 1.05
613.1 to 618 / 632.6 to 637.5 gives 0.97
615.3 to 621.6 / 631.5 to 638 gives 1.02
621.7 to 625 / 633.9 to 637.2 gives 1.03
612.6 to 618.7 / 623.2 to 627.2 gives 0.94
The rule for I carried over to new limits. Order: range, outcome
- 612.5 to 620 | 37.8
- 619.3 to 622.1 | 39.4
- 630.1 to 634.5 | 39.8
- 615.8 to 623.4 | 37.2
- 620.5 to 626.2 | 36.9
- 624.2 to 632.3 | 38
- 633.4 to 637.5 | 36.9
